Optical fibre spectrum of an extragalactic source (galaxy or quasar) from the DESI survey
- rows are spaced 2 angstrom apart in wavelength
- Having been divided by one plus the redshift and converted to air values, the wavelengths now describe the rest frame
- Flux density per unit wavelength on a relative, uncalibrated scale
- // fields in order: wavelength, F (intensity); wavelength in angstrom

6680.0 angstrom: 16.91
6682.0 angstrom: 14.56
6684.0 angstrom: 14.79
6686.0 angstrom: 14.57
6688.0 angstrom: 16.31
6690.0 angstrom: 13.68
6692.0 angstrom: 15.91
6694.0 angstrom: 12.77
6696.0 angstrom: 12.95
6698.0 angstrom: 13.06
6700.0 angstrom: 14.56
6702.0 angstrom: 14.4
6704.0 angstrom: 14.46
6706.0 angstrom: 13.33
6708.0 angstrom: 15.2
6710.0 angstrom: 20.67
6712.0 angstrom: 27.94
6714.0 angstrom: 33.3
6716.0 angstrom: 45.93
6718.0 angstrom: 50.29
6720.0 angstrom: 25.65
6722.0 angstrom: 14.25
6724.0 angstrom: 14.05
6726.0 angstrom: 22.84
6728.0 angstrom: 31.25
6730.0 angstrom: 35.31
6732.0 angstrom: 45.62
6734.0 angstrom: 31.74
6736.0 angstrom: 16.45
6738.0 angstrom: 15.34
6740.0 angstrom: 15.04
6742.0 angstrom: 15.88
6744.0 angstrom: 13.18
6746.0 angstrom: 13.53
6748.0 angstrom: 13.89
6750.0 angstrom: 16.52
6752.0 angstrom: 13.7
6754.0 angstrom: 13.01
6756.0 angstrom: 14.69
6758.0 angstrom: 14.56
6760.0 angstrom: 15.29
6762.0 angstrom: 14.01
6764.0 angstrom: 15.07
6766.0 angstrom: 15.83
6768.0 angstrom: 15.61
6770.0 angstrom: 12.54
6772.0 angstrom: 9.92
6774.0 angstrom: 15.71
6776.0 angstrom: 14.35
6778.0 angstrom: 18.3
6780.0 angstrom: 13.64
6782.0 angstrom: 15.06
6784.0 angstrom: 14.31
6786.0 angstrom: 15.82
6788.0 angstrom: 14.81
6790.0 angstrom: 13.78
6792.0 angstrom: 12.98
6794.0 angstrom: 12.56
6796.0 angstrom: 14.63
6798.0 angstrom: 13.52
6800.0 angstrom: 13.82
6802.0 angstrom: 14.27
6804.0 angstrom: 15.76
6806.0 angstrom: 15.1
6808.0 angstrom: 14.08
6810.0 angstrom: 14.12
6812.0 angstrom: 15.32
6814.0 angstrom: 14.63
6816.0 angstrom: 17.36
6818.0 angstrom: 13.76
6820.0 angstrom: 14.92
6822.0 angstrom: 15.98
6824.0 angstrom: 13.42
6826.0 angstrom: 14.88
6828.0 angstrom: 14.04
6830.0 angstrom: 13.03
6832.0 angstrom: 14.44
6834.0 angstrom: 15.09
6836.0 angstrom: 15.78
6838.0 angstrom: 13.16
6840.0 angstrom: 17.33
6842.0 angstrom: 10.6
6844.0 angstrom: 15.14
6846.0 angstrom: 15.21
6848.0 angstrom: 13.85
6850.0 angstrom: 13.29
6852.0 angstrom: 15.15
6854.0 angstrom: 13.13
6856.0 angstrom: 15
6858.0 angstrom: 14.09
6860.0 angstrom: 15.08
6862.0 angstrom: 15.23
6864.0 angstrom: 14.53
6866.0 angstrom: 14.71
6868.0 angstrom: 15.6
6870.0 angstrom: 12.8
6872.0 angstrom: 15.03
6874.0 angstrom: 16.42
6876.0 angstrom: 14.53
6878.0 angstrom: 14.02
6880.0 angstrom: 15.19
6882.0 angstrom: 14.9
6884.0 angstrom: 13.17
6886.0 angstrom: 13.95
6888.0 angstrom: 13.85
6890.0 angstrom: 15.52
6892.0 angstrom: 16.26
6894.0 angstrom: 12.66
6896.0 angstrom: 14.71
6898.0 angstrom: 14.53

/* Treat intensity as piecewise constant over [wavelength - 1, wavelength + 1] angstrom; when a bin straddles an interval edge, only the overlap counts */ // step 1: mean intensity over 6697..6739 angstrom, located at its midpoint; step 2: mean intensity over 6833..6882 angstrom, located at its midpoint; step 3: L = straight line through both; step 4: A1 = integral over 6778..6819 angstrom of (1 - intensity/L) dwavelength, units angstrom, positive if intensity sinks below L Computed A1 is 9.2 angstrom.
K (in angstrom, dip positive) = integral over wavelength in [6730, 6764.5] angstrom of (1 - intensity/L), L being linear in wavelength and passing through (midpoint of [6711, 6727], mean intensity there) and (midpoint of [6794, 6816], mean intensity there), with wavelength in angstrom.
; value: 9.4 angstrom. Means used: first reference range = 29.3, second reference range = 14.6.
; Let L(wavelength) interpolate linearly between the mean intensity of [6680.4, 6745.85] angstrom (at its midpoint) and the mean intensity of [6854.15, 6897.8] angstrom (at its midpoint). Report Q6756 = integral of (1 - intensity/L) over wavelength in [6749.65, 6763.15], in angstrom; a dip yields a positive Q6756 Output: 3.38 angstrom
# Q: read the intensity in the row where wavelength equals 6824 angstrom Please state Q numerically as 13.42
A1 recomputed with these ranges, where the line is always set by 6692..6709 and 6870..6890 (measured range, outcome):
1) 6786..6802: 0.4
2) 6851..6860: 0.0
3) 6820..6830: -0.1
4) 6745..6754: -0.1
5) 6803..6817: -0.9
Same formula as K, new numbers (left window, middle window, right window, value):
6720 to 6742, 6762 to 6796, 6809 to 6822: 8.0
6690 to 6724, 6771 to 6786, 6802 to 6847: 2.3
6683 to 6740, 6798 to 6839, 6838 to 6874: 4.4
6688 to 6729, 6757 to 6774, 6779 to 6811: 2.5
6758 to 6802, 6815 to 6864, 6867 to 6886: -0.1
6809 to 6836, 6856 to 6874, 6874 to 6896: -0.2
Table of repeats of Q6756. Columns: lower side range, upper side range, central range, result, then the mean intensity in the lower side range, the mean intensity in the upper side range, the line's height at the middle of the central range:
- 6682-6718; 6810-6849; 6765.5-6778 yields 1.8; 19.2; 14.6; 16.7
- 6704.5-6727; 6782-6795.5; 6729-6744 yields -1.2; 25.5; 14.1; 22.3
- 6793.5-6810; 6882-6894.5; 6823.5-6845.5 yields 0.0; 14.3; 14.4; 14.3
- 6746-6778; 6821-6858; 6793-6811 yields 0.2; 14.4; 14.4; 14.4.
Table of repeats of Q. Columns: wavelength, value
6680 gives 16.91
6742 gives 15.88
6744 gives 13.18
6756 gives 14.69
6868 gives 15.6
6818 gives 13.76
